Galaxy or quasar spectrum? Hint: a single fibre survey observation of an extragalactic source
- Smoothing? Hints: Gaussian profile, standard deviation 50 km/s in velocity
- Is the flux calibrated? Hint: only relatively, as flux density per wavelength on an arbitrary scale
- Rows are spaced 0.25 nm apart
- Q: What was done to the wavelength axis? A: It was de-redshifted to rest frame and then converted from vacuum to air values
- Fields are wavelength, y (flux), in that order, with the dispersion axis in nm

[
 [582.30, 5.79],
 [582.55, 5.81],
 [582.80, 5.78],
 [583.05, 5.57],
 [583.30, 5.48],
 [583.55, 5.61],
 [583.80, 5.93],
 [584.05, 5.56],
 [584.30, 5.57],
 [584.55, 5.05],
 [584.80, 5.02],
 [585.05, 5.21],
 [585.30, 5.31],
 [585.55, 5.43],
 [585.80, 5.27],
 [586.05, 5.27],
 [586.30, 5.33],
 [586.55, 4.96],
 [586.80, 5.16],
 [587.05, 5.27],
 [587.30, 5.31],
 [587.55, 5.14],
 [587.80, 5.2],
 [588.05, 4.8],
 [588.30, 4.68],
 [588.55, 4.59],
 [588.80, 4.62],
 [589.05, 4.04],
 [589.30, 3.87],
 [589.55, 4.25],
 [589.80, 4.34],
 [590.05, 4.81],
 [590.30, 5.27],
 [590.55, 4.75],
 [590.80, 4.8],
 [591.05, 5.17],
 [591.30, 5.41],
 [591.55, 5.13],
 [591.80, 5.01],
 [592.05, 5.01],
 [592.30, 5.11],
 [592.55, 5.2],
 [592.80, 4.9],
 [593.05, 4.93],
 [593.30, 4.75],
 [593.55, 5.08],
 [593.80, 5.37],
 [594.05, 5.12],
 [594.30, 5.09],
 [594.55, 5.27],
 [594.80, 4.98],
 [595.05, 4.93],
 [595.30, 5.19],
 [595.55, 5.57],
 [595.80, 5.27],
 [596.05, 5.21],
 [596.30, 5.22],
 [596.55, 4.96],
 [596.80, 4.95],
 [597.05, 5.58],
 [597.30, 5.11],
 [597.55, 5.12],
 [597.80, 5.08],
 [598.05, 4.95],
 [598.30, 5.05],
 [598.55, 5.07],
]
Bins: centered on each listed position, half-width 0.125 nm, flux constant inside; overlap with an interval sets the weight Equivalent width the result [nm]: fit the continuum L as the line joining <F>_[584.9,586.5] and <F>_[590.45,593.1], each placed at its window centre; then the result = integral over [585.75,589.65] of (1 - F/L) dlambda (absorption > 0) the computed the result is 0.26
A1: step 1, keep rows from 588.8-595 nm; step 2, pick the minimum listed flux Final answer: 3.87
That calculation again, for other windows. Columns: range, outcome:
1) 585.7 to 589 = 4.59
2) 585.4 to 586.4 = 5.27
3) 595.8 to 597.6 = 4.95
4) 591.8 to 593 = 4.9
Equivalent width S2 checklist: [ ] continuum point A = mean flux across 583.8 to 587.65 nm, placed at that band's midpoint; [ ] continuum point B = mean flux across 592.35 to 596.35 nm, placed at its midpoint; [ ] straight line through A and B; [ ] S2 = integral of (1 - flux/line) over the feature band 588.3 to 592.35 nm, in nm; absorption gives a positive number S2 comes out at 0.35 nm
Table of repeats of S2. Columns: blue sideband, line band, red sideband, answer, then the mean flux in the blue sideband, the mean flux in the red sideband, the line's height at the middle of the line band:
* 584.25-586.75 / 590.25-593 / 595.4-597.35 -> 0.092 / 5.23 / 5.24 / 5.23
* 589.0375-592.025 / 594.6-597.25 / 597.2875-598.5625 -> -0.109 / 4.77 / 5.06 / 4.98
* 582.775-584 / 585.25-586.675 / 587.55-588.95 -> -0.015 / 5.66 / 4.8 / 5.2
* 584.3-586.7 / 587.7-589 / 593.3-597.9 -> 0.120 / 5.22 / 5.16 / 5.21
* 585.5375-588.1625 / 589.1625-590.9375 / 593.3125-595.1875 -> 0.194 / 5.19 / 5.1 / 5.15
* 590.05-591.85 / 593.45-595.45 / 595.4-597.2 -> 0.019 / 5.06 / 5.25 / 5.18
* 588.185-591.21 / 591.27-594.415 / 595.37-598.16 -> -0.137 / 4.61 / 5.19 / 4.86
